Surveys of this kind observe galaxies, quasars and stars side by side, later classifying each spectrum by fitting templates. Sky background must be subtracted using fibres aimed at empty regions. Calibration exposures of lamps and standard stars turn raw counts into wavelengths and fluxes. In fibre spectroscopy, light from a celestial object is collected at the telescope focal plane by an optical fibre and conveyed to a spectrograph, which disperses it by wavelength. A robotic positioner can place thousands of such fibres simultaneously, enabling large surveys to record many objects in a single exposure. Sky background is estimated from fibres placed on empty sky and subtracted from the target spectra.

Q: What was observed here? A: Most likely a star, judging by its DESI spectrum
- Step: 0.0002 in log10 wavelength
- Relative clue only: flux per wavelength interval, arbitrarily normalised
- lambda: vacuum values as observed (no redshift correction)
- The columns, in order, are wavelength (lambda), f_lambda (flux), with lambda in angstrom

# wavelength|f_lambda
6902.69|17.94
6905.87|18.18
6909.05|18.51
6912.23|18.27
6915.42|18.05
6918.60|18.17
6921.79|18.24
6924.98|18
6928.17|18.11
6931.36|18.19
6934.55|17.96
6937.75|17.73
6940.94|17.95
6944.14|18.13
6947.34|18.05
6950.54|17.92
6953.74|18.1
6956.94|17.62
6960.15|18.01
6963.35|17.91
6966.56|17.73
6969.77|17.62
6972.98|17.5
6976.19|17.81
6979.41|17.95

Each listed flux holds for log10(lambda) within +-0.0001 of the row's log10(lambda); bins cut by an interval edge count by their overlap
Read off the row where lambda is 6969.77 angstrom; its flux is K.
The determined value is 17.62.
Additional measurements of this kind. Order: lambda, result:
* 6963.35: 17.91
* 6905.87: 18.18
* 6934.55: 17.96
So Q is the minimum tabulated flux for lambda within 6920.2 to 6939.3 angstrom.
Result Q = 17.73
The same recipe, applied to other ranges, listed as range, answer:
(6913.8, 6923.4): 18.05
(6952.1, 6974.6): 17.5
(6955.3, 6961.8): 17.62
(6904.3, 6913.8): 18.18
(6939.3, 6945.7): 17.95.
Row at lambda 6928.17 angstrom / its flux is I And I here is 18.11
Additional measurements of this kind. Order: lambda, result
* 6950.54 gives 17.92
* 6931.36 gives 18.19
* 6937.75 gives 17.73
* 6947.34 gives 18.05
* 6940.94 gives 17.95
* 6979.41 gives 17.95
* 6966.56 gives 17.73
